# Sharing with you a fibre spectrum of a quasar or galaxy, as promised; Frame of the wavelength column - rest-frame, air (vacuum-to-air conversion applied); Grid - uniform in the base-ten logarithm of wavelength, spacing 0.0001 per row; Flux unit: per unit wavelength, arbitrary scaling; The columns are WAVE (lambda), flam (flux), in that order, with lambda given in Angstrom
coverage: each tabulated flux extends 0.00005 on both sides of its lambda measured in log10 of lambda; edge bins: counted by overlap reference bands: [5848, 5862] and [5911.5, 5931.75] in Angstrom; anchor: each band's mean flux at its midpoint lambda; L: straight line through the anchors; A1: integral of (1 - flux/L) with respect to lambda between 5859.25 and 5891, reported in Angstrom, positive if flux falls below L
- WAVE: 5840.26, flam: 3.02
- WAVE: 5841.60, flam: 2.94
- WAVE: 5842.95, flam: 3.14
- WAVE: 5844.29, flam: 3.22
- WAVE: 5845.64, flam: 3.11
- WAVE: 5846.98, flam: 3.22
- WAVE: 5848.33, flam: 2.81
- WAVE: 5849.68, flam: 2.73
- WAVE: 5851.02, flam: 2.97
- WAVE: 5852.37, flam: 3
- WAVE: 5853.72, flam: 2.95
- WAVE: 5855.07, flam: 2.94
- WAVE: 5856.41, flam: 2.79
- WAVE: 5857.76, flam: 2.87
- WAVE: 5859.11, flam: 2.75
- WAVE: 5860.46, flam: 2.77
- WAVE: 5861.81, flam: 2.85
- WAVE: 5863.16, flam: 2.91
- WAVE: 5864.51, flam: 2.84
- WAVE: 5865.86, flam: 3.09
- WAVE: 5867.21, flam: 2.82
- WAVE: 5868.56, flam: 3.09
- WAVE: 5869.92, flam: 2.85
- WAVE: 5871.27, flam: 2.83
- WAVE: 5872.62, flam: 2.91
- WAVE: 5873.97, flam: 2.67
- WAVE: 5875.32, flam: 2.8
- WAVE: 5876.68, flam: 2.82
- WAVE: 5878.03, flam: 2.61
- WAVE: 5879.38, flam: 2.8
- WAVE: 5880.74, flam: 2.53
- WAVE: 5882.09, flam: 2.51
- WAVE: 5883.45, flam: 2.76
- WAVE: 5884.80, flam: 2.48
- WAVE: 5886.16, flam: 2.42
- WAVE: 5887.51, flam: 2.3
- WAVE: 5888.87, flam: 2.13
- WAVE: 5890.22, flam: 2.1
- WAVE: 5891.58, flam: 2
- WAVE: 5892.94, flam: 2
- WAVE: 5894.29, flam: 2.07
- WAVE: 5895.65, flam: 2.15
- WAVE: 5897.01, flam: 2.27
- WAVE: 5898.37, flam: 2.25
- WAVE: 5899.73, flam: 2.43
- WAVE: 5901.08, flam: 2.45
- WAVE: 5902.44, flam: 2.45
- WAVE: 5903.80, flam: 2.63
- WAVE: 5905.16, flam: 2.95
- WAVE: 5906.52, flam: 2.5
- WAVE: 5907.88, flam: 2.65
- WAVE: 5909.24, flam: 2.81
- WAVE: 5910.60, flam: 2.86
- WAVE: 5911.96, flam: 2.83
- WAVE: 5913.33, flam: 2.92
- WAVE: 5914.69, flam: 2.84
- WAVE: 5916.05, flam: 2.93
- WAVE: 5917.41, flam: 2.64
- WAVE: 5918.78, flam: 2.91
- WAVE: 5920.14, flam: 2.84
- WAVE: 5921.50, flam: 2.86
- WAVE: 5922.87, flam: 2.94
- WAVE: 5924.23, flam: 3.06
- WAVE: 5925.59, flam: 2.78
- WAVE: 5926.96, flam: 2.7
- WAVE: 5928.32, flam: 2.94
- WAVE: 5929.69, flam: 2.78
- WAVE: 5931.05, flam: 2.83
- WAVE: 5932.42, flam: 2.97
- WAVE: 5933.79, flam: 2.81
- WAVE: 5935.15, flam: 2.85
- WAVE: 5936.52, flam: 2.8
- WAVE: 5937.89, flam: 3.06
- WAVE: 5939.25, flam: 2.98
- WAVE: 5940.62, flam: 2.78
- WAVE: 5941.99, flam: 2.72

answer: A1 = 1.86 Angstrom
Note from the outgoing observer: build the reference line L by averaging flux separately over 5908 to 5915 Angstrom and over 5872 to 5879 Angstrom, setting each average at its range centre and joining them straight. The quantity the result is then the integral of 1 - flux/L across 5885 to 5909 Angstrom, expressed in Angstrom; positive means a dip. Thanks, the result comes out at 3.9 Angstrom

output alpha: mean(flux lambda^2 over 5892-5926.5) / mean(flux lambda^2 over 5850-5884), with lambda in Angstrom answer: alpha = 0.95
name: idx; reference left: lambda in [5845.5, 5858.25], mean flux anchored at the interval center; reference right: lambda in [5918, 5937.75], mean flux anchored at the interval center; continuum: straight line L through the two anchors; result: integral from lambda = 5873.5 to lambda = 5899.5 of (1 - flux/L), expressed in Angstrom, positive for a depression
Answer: 4.49 Angstrom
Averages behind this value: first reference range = 2.93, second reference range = 2.87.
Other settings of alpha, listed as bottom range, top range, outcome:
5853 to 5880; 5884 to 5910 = 0.84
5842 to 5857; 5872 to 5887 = 0.90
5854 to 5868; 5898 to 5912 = 0.93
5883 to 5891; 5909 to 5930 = 1.23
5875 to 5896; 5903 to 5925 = 1.19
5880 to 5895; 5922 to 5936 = 1.26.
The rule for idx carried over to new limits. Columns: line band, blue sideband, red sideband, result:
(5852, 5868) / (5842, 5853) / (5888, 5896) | -0.7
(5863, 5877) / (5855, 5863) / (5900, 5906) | -0.5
